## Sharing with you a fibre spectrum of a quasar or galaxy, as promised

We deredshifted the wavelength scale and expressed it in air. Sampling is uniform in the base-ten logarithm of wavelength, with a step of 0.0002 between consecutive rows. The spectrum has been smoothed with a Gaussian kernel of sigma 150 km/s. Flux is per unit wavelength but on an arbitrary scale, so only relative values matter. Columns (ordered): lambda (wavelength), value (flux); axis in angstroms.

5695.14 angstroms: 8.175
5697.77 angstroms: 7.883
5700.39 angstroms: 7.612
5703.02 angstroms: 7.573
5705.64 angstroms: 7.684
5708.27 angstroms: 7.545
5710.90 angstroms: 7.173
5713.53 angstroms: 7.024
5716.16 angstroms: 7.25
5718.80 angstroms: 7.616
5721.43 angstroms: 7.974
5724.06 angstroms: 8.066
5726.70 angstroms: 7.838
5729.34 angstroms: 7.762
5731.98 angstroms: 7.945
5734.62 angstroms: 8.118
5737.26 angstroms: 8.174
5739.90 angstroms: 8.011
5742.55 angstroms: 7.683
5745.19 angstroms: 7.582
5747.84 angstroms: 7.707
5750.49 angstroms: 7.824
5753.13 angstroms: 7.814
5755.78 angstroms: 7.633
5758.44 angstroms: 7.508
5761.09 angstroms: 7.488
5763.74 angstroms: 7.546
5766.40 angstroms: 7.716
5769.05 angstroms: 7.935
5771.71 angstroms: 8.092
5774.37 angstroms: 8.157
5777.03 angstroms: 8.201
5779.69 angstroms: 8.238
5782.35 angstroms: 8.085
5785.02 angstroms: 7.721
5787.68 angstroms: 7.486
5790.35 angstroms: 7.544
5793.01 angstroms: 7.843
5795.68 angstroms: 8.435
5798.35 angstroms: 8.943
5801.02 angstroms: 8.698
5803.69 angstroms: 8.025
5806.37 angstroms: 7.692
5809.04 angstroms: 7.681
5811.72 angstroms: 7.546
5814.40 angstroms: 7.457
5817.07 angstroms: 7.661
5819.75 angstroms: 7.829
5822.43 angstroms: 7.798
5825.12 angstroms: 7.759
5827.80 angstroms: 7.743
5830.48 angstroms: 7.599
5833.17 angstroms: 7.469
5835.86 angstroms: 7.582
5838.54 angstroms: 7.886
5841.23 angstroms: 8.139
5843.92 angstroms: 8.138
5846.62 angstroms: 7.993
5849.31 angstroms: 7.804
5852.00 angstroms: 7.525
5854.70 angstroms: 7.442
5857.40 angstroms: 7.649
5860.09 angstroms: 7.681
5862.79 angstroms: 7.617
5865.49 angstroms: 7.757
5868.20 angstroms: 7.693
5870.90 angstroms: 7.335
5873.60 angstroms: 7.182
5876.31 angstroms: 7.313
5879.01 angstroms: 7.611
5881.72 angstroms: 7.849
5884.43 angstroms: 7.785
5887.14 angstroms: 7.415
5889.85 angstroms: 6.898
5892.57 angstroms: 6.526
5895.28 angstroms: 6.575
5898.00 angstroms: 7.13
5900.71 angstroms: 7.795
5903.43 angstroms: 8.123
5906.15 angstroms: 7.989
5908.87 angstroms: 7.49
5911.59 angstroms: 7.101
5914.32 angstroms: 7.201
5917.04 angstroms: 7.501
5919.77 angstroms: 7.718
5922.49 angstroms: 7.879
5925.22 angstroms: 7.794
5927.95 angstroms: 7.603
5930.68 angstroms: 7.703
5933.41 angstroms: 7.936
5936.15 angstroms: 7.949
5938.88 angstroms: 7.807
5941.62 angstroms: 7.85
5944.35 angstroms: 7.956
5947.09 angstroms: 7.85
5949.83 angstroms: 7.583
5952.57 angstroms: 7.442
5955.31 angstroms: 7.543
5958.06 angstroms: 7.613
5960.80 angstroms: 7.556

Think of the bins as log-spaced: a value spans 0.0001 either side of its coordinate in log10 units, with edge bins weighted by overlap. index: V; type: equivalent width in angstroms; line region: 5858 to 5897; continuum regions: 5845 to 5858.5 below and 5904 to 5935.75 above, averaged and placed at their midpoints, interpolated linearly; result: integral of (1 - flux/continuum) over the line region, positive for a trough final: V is 1.5 angstroms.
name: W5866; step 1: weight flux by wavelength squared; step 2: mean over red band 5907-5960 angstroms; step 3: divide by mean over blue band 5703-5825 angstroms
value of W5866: 1.04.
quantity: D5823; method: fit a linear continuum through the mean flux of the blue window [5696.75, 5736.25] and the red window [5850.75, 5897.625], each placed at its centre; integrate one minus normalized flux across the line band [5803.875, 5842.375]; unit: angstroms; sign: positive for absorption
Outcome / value -1.2 angstroms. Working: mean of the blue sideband 7.67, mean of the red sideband 7.4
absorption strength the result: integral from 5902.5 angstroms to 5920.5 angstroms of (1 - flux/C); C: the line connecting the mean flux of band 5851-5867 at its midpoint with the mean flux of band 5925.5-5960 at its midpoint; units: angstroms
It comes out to 0.3 angstroms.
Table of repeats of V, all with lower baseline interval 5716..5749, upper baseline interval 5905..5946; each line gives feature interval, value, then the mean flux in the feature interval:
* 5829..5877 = 0.6 angstroms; 7.66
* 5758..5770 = 0.3 angstroms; 7.64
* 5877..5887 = 0.1 angstroms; 7.68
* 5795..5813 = -0.8 angstroms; 8.13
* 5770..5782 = -0.5 angstroms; 8.16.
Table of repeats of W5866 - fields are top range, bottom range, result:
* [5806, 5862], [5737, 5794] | 1.01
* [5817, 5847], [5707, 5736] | 1.06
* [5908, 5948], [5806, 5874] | 1.03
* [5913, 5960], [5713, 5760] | 1.06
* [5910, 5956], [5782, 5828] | 1.02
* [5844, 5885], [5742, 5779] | 1.01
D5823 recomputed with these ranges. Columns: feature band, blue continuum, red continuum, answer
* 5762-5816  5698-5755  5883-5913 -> -2.6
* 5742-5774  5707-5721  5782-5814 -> -0.2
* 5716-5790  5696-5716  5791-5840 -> -1.7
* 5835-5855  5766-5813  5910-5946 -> 0.1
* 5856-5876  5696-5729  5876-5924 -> -0.2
